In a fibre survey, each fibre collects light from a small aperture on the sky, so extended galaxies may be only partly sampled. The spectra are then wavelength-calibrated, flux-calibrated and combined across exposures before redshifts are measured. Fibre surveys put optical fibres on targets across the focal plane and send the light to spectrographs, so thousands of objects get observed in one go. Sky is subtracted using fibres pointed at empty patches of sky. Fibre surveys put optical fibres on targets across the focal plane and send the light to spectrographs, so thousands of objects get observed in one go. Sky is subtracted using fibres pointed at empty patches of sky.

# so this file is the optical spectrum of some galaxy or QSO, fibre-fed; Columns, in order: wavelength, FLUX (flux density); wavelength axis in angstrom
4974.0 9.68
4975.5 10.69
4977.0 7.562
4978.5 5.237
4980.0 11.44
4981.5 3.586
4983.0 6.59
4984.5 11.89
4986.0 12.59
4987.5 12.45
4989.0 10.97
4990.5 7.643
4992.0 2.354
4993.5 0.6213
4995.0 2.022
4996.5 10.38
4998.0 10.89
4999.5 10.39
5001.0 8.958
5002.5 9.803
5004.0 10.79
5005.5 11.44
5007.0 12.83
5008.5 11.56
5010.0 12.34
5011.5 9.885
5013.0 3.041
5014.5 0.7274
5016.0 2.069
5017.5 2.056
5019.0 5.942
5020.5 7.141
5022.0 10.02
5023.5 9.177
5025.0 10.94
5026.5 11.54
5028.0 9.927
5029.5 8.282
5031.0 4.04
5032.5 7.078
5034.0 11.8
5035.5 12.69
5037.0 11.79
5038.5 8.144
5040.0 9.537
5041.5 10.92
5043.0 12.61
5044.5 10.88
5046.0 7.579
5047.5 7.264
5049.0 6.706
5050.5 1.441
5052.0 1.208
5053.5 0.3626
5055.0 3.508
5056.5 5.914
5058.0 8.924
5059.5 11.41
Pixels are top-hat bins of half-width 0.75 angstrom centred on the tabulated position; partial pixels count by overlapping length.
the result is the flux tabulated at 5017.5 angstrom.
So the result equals 2.056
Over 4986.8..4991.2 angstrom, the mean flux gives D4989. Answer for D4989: 10.4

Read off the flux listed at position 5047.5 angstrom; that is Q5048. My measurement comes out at 7.264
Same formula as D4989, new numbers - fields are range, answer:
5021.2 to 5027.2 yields 10.4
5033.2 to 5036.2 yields 12.2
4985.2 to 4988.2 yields 12.5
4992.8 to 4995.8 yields 1.48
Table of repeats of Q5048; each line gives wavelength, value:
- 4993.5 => 0.6213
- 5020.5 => 7.141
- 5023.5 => 9.177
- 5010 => 12.34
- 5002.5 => 9.803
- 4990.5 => 7.643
